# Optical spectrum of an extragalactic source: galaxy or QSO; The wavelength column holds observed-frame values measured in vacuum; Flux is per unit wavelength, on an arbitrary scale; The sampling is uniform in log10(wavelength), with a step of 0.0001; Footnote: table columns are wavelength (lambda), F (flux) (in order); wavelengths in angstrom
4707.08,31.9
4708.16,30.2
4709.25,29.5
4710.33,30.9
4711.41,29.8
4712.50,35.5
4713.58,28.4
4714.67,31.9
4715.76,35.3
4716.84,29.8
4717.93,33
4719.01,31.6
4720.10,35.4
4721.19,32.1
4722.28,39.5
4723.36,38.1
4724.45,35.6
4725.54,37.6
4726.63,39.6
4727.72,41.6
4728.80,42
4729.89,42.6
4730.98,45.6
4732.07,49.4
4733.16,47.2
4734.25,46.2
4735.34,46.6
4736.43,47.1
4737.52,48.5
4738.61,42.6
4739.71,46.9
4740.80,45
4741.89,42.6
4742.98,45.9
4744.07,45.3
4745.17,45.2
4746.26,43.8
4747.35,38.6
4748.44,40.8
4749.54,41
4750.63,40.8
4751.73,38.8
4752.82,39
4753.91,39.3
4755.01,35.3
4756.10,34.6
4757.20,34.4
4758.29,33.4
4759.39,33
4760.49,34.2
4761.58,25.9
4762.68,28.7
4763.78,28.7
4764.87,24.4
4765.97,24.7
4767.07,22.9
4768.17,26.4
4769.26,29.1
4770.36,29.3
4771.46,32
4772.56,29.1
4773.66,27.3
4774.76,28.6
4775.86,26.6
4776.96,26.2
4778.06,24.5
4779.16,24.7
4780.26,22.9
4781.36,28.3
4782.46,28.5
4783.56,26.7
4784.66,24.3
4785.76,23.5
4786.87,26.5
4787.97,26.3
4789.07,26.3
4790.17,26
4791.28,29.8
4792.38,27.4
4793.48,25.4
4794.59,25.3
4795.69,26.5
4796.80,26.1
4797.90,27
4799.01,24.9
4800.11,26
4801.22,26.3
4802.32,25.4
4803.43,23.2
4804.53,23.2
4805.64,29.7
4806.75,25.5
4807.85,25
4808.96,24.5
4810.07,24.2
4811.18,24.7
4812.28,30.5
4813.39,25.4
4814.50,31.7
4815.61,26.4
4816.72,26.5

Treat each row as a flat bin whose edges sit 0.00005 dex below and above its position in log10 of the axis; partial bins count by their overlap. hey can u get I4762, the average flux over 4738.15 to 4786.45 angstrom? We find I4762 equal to 33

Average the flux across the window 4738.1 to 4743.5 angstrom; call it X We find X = 44.6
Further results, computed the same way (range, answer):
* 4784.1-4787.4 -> 24.7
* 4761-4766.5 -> 26.6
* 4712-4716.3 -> 32.7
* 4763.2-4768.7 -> 25.4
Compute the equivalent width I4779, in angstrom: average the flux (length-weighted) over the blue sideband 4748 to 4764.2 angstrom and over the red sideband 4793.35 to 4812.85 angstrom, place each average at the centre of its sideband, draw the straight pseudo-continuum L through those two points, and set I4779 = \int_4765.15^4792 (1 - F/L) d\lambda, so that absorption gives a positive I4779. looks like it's 3.5 angstrom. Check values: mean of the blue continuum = 35.2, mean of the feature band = 26.7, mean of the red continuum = 25.7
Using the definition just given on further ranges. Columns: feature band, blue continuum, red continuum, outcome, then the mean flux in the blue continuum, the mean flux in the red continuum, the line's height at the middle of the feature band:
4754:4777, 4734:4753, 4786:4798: 4.1 angstrom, 43.6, 26.5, 35.9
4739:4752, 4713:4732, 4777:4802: -3.9 angstrom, 36.8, 26.1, 33.1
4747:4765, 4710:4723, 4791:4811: -3.2 angstrom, 32.9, 25.8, 29.6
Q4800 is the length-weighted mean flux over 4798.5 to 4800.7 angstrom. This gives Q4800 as 25.5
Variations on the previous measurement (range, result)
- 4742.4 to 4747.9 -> 43.8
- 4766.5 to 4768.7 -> 24.6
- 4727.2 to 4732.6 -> 44.3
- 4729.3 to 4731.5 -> 44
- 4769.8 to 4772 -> 30.6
